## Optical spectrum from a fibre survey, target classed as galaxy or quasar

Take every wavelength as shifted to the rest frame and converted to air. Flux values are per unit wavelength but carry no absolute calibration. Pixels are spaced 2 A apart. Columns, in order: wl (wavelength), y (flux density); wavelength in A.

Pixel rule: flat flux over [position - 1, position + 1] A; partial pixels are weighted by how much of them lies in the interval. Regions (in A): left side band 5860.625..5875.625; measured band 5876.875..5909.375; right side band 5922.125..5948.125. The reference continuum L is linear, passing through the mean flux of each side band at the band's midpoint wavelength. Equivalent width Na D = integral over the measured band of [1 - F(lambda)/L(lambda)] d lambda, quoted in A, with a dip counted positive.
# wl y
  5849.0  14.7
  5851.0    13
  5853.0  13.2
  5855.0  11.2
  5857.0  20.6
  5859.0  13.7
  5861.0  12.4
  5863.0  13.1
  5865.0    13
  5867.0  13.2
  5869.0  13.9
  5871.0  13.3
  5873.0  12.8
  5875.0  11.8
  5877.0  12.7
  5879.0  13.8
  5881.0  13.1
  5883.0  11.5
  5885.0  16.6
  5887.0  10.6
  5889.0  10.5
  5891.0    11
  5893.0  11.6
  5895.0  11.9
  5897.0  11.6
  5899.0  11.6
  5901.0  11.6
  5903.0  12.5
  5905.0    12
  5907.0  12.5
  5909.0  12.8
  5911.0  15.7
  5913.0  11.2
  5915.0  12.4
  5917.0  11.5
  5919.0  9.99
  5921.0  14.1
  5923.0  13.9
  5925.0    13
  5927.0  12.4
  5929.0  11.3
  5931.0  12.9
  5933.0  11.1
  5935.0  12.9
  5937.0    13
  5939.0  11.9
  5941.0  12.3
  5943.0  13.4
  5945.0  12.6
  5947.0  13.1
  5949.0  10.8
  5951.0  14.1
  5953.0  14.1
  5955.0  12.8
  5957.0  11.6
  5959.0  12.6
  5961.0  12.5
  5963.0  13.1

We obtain 1.6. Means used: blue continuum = 13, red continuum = 12.6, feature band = 12.2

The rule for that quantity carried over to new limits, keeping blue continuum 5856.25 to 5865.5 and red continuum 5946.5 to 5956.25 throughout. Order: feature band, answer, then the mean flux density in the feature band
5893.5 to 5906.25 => 1.8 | 11.9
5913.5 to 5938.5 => 1.9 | 12.3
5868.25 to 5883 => 1.3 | 12.9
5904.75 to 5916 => 0.7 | 12.8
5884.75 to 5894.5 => 1.6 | 11.7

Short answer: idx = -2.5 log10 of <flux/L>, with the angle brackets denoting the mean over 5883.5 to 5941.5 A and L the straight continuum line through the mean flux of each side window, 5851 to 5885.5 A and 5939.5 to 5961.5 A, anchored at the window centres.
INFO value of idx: 0.066 mag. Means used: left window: 13.5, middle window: 12.3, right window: 12.7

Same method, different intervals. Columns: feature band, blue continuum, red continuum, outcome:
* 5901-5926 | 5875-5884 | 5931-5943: -0.008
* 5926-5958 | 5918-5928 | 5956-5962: -0.007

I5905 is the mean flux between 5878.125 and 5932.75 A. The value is 12.3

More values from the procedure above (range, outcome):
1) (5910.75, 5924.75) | 12.5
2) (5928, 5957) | 12.6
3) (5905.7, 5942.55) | 12.5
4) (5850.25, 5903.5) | 12.8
